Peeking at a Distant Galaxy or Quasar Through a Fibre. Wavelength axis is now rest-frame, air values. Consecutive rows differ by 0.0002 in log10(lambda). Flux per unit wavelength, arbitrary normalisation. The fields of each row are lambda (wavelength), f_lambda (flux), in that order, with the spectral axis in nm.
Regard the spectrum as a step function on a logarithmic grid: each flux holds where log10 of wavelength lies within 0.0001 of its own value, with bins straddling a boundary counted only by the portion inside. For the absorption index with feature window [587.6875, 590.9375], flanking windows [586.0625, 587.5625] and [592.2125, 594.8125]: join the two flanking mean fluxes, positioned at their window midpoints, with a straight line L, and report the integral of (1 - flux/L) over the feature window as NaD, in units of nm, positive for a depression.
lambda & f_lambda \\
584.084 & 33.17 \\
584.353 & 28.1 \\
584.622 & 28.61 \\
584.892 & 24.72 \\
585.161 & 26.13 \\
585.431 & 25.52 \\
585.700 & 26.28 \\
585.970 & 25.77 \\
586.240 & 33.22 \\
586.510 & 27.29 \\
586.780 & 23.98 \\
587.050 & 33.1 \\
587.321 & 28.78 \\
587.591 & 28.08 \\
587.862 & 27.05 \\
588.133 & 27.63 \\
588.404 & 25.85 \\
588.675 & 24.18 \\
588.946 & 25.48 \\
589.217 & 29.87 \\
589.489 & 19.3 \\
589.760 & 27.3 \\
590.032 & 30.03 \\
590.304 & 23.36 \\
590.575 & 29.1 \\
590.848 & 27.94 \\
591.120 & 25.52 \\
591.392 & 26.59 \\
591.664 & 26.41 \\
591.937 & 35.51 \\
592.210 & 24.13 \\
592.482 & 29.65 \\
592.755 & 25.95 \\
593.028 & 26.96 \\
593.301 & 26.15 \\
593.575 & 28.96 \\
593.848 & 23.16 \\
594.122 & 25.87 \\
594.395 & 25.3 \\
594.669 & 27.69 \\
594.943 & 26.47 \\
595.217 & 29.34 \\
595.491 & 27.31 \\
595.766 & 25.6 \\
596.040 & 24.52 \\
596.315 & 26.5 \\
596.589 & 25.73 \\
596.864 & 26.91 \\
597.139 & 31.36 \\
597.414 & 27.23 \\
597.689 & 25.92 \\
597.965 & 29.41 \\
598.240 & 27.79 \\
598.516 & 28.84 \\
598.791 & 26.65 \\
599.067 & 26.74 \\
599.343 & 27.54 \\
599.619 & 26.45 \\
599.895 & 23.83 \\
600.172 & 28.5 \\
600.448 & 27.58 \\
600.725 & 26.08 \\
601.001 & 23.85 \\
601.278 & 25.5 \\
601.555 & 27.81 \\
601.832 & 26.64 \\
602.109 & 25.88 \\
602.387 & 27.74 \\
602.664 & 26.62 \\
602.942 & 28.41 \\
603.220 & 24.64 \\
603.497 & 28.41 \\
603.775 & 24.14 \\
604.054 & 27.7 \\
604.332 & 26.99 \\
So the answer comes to 0.20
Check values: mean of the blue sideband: 29.1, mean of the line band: 26.4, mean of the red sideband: 26.5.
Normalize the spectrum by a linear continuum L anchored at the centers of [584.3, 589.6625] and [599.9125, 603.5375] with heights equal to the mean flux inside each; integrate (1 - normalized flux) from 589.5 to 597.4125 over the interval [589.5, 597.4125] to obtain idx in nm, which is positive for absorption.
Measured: -0.06 nm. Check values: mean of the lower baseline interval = 26.9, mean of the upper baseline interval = 26.6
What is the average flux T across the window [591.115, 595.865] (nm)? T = 27.1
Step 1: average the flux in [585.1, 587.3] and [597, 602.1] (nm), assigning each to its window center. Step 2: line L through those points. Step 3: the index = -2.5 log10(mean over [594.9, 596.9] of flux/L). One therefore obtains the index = 0.03 mag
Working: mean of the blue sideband 27.8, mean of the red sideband 27.1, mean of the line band 26.5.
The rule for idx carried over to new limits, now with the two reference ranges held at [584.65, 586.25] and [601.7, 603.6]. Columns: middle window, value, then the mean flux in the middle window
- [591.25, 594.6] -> -0.05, 27.1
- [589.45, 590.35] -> 0.03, 25.8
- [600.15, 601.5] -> 0.03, 26.2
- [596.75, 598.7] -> -0.10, 28.2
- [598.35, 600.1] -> 0.00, 26.8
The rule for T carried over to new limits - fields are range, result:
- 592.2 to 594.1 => 26.5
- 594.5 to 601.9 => 26.9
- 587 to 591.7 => 26.9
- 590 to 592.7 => 27.7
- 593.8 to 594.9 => 25.8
